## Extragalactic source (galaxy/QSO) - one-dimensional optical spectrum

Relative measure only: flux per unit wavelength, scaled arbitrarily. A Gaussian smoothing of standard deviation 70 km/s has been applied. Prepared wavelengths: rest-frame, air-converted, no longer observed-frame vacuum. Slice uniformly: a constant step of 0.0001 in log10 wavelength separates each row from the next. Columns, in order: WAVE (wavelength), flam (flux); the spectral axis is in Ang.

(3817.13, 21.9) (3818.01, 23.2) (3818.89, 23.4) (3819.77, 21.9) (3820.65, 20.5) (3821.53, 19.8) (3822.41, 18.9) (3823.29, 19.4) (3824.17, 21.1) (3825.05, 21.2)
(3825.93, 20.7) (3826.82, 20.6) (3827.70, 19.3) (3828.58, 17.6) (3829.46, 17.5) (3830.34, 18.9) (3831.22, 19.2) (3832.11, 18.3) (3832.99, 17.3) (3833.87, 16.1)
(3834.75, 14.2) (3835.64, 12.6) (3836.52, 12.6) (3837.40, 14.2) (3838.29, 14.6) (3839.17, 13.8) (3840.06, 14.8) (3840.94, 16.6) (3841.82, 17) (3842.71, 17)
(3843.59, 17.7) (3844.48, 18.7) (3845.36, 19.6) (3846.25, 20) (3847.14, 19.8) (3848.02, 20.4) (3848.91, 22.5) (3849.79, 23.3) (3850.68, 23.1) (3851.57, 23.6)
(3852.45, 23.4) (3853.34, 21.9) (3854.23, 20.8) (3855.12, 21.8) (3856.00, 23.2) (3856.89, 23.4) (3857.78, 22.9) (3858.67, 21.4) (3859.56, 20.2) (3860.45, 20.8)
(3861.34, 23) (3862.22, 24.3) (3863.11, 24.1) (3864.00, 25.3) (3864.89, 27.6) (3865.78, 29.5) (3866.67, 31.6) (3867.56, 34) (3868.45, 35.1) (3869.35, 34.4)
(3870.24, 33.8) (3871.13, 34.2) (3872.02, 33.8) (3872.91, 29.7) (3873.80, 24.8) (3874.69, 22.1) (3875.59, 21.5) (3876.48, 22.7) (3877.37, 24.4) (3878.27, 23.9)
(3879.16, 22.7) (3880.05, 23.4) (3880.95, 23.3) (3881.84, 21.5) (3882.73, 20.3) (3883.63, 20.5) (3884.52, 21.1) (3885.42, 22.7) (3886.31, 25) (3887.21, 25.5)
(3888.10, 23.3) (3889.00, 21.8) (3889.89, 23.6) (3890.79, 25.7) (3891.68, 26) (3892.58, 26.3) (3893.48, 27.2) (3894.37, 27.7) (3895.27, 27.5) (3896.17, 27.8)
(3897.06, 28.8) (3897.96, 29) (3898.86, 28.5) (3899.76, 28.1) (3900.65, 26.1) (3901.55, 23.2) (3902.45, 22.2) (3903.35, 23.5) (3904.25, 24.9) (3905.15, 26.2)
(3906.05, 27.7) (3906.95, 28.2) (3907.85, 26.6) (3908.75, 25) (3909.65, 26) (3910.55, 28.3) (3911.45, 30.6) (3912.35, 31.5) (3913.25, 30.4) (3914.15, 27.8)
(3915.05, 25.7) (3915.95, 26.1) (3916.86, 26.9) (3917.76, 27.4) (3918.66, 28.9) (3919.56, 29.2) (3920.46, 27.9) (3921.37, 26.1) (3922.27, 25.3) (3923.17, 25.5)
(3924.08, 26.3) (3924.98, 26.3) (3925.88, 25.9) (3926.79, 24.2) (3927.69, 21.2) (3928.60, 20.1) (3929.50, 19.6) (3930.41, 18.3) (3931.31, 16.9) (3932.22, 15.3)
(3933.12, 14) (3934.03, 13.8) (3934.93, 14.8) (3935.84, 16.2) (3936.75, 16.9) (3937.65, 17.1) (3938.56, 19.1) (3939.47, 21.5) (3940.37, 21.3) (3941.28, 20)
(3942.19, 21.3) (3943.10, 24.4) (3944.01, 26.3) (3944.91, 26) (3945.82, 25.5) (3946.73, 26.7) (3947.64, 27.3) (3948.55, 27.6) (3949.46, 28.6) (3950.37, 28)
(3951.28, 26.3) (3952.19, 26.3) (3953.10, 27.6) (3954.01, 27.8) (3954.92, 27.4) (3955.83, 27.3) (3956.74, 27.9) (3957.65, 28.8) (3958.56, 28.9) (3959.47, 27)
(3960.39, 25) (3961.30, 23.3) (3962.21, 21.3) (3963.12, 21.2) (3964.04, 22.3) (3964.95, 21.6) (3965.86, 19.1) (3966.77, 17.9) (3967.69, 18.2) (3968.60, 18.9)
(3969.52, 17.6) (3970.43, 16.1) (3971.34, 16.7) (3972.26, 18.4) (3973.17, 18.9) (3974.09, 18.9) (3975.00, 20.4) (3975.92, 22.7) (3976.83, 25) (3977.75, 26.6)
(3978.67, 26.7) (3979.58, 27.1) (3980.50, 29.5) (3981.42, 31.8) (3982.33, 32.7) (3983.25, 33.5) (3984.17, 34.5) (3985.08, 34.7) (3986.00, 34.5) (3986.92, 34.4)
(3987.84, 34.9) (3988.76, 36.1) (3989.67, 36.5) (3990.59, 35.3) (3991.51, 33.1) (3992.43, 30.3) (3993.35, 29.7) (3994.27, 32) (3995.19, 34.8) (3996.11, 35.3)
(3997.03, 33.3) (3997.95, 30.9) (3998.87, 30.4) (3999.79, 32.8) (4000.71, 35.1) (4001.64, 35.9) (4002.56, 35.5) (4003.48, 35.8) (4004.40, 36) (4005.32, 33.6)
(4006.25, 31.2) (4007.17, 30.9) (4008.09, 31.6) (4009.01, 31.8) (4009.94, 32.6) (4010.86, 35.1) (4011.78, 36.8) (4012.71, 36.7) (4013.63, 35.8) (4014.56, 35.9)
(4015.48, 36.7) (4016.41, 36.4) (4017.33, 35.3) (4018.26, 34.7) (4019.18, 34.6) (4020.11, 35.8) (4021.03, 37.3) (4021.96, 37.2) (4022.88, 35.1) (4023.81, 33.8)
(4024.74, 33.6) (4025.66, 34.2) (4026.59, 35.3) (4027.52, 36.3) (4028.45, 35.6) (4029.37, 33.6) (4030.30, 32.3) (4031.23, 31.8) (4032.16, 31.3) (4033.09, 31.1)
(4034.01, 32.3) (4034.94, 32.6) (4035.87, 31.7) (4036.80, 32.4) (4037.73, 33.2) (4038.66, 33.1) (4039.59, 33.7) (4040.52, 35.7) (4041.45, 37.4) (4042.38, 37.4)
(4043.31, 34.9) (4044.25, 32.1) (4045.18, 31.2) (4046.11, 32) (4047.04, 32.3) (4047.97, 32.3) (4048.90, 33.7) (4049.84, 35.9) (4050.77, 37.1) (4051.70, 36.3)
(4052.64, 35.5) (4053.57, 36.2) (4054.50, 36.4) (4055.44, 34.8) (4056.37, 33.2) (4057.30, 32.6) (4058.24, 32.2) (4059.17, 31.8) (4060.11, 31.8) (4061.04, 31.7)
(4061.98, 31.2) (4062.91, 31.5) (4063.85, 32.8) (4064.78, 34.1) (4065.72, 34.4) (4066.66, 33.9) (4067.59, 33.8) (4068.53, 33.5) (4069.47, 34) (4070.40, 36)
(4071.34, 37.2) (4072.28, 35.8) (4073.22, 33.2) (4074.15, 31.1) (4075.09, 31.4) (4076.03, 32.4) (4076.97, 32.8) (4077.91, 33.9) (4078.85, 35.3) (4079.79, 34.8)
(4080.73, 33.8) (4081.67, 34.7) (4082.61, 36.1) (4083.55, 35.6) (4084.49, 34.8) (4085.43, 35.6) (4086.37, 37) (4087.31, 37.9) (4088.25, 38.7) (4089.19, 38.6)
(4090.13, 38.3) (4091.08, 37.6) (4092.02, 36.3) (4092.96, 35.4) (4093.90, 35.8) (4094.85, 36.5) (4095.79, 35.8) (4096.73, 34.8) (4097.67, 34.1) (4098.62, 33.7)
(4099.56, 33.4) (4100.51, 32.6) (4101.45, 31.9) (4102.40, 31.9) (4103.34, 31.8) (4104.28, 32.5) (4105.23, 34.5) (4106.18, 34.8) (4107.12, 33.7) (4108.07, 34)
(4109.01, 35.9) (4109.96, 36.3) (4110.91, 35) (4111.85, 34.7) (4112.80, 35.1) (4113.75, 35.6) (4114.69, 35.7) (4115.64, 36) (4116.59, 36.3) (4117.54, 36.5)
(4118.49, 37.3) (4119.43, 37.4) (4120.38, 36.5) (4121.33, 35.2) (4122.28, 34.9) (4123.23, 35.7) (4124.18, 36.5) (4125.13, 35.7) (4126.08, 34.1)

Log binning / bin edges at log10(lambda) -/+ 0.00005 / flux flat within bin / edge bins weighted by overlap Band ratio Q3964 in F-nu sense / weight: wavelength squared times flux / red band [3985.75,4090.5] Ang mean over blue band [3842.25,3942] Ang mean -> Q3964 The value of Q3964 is 1.5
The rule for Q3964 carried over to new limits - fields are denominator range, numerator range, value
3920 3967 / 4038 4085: 1.56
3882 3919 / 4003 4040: 1.39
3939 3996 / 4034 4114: 1.37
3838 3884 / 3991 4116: 1.61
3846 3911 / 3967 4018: 1.29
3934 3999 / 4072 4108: 1.42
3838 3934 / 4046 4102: 1.56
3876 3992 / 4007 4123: 1.47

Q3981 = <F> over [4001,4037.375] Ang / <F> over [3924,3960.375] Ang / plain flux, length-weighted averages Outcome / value 1.5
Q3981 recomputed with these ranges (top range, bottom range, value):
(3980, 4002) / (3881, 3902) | 1.33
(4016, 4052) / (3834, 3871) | 1.55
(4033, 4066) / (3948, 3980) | 1.43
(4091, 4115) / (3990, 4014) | 1.03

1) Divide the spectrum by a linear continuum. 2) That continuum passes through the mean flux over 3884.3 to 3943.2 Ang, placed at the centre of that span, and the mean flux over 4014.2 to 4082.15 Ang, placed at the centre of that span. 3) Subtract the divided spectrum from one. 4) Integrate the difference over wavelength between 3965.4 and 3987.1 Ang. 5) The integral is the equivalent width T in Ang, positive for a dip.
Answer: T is 3.2 Ang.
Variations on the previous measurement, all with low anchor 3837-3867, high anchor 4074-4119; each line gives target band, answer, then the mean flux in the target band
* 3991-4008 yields -2.1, 33.1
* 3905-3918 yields -1.6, 27.7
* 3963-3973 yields 3.2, 18.8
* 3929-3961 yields 4.2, 23.1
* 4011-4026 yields -2.5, 35.6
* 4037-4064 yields -1.2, 33.8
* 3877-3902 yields -1.6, 24.8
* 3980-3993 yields -2.2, 33.6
